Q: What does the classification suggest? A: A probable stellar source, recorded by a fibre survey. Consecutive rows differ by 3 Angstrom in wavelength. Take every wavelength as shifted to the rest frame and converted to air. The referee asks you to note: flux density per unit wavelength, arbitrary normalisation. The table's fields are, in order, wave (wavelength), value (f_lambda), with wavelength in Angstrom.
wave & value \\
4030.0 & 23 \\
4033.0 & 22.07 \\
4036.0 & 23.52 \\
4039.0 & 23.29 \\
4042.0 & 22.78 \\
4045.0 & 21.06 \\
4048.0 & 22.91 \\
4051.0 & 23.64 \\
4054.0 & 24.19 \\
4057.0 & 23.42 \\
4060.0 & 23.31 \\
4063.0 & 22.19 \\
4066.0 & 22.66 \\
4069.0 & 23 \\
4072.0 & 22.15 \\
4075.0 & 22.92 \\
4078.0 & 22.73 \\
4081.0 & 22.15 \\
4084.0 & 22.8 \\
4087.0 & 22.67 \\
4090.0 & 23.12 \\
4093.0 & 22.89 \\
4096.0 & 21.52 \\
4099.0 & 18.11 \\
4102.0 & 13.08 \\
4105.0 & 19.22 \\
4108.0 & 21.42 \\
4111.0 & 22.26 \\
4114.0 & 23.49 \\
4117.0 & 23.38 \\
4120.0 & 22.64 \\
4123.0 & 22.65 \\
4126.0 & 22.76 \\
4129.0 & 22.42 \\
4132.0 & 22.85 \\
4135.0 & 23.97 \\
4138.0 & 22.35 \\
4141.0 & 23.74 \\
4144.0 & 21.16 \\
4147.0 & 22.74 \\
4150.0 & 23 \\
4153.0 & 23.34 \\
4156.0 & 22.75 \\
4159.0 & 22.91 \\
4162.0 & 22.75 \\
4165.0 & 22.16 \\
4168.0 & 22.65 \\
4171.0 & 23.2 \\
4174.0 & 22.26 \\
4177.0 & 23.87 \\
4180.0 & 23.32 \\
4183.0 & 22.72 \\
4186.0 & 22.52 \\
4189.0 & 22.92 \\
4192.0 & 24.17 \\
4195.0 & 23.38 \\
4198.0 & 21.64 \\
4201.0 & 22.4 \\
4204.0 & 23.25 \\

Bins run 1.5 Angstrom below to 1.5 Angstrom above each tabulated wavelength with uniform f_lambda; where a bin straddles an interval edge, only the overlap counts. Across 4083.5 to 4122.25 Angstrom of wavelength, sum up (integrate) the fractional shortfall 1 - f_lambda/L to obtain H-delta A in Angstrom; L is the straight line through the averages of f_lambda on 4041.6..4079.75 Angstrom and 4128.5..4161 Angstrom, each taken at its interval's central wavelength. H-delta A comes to 2.7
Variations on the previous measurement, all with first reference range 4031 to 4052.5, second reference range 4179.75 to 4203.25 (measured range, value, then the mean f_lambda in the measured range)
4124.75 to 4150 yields 0.07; 22.8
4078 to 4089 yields 0.10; 22.6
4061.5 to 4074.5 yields 0.14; 22.5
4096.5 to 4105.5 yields 2.27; 17.1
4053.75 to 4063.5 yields -0.21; 23.3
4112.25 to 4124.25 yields -0.11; 23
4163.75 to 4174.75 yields 0.12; 22.6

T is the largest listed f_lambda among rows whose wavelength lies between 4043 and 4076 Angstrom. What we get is 24.19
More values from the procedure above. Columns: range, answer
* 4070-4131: 23.49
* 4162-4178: 23.87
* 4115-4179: 23.97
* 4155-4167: 22.91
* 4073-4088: 22.92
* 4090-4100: 23.12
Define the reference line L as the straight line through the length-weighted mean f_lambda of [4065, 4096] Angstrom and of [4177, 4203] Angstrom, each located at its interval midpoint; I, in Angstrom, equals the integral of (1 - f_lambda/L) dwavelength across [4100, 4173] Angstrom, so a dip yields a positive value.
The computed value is 2.02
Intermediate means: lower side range 22.7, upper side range 22.9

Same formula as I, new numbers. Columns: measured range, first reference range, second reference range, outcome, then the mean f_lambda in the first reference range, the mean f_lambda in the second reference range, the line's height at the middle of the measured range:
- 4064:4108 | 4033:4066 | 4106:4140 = 2.84 Angstrom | 23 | 22.7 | 22.8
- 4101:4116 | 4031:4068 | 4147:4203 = 1.75 Angstrom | 22.9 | 22.9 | 22.9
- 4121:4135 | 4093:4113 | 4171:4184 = -1.35 Angstrom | 19.6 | 23.1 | 20.8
